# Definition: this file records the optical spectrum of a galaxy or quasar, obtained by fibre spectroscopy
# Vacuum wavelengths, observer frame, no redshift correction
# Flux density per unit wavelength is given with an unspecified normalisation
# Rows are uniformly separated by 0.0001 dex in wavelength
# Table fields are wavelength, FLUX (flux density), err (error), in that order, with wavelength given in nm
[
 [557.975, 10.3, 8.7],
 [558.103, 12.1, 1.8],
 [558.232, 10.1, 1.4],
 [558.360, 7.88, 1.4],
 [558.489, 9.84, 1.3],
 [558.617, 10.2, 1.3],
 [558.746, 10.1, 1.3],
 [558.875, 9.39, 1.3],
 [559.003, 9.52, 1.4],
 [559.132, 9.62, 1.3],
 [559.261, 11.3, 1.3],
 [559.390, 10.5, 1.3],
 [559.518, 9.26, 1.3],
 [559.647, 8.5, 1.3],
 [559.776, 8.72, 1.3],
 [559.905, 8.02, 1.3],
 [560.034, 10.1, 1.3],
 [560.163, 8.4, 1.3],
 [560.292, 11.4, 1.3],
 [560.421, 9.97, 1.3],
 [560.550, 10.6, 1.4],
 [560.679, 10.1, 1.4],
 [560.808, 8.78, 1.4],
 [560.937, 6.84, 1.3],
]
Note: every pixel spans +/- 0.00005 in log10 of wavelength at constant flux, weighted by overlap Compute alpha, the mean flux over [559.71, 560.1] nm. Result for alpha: 8.94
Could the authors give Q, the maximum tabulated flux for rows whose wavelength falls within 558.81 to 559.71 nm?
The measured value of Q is 11.3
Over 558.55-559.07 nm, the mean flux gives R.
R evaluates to 9.81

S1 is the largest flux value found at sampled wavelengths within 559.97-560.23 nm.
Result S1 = 10.1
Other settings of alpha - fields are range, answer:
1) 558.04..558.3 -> 11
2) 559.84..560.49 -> 9.58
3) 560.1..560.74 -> 10.1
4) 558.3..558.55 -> 8.85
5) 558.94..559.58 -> 10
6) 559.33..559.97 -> 9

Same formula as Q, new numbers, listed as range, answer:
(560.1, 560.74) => 11.4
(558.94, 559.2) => 9.62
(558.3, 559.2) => 10.2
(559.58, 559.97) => 8.72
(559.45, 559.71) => 9.26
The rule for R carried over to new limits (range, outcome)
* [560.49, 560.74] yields 10.4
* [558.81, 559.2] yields 9.52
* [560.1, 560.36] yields 9.91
